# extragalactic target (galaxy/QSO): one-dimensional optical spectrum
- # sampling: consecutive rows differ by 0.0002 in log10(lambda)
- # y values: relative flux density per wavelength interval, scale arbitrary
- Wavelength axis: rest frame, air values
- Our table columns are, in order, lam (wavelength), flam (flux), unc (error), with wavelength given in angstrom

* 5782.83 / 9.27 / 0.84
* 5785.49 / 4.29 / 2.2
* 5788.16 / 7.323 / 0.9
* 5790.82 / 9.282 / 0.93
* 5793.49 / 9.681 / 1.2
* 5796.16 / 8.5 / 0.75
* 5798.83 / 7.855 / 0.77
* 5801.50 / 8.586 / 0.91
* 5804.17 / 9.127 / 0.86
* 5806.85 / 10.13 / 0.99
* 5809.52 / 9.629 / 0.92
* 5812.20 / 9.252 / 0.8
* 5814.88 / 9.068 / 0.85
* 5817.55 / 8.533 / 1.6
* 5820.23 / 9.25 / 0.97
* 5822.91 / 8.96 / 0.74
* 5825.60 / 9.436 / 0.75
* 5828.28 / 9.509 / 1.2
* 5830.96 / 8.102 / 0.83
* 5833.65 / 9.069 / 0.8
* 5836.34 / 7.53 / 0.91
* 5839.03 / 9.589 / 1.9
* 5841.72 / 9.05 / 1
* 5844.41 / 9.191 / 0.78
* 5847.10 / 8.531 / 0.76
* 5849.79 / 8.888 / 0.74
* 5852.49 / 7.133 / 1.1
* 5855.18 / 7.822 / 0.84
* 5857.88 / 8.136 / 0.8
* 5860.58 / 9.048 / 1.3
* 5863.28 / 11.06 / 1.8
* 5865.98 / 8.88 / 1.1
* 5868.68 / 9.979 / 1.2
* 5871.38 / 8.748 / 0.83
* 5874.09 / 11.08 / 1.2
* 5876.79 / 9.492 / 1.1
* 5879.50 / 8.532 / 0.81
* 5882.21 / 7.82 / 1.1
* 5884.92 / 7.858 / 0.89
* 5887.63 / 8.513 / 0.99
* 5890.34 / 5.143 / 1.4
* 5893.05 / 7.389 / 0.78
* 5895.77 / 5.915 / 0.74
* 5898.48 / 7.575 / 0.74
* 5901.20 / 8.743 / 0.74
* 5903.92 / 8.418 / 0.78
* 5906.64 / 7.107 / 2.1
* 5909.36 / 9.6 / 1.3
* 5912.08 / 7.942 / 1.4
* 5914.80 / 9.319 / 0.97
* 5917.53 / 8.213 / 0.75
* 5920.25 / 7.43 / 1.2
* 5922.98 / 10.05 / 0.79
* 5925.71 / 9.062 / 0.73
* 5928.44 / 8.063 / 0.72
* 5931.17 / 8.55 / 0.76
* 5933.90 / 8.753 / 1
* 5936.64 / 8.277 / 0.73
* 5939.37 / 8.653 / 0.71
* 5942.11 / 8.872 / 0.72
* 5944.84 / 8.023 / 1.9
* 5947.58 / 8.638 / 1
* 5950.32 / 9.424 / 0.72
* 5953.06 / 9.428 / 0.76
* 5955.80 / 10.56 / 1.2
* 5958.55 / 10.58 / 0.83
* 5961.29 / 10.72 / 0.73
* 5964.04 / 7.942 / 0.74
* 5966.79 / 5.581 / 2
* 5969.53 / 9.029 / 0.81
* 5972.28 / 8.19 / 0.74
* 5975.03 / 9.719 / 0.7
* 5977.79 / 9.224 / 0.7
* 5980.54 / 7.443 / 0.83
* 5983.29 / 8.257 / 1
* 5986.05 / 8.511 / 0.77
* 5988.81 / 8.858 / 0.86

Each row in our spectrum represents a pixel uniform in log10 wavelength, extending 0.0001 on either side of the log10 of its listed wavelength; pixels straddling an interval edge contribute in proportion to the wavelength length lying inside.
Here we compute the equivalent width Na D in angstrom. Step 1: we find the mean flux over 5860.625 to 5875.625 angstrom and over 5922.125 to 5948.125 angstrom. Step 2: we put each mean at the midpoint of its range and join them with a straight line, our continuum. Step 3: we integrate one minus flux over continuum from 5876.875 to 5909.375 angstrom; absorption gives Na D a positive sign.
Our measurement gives 5.9 angstrom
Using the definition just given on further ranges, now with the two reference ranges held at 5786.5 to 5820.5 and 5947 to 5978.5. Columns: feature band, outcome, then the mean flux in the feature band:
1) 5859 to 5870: -0.91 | 9.71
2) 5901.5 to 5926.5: 1.28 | 8.57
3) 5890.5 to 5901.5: 2.41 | 7.03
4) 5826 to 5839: 0.30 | 8.72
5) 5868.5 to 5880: -0.80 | 9.6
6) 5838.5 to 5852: 0.07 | 8.9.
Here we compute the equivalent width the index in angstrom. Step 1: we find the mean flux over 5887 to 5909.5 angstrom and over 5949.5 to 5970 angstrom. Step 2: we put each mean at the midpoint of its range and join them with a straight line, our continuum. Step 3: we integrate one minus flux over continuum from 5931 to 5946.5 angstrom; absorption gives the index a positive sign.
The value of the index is 0.1 angstrom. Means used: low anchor 7.46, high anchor 9.16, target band 8.52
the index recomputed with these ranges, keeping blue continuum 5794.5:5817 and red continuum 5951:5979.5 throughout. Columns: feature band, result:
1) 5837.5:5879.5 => -0.2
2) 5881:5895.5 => 2.9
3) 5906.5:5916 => 0.4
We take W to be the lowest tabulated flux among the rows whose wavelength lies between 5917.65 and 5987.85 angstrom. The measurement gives 5.581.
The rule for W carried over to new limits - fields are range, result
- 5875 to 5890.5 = 5.143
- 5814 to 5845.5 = 7.53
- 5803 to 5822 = 8.533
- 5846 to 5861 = 7.133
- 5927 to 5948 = 8.023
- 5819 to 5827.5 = 8.96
